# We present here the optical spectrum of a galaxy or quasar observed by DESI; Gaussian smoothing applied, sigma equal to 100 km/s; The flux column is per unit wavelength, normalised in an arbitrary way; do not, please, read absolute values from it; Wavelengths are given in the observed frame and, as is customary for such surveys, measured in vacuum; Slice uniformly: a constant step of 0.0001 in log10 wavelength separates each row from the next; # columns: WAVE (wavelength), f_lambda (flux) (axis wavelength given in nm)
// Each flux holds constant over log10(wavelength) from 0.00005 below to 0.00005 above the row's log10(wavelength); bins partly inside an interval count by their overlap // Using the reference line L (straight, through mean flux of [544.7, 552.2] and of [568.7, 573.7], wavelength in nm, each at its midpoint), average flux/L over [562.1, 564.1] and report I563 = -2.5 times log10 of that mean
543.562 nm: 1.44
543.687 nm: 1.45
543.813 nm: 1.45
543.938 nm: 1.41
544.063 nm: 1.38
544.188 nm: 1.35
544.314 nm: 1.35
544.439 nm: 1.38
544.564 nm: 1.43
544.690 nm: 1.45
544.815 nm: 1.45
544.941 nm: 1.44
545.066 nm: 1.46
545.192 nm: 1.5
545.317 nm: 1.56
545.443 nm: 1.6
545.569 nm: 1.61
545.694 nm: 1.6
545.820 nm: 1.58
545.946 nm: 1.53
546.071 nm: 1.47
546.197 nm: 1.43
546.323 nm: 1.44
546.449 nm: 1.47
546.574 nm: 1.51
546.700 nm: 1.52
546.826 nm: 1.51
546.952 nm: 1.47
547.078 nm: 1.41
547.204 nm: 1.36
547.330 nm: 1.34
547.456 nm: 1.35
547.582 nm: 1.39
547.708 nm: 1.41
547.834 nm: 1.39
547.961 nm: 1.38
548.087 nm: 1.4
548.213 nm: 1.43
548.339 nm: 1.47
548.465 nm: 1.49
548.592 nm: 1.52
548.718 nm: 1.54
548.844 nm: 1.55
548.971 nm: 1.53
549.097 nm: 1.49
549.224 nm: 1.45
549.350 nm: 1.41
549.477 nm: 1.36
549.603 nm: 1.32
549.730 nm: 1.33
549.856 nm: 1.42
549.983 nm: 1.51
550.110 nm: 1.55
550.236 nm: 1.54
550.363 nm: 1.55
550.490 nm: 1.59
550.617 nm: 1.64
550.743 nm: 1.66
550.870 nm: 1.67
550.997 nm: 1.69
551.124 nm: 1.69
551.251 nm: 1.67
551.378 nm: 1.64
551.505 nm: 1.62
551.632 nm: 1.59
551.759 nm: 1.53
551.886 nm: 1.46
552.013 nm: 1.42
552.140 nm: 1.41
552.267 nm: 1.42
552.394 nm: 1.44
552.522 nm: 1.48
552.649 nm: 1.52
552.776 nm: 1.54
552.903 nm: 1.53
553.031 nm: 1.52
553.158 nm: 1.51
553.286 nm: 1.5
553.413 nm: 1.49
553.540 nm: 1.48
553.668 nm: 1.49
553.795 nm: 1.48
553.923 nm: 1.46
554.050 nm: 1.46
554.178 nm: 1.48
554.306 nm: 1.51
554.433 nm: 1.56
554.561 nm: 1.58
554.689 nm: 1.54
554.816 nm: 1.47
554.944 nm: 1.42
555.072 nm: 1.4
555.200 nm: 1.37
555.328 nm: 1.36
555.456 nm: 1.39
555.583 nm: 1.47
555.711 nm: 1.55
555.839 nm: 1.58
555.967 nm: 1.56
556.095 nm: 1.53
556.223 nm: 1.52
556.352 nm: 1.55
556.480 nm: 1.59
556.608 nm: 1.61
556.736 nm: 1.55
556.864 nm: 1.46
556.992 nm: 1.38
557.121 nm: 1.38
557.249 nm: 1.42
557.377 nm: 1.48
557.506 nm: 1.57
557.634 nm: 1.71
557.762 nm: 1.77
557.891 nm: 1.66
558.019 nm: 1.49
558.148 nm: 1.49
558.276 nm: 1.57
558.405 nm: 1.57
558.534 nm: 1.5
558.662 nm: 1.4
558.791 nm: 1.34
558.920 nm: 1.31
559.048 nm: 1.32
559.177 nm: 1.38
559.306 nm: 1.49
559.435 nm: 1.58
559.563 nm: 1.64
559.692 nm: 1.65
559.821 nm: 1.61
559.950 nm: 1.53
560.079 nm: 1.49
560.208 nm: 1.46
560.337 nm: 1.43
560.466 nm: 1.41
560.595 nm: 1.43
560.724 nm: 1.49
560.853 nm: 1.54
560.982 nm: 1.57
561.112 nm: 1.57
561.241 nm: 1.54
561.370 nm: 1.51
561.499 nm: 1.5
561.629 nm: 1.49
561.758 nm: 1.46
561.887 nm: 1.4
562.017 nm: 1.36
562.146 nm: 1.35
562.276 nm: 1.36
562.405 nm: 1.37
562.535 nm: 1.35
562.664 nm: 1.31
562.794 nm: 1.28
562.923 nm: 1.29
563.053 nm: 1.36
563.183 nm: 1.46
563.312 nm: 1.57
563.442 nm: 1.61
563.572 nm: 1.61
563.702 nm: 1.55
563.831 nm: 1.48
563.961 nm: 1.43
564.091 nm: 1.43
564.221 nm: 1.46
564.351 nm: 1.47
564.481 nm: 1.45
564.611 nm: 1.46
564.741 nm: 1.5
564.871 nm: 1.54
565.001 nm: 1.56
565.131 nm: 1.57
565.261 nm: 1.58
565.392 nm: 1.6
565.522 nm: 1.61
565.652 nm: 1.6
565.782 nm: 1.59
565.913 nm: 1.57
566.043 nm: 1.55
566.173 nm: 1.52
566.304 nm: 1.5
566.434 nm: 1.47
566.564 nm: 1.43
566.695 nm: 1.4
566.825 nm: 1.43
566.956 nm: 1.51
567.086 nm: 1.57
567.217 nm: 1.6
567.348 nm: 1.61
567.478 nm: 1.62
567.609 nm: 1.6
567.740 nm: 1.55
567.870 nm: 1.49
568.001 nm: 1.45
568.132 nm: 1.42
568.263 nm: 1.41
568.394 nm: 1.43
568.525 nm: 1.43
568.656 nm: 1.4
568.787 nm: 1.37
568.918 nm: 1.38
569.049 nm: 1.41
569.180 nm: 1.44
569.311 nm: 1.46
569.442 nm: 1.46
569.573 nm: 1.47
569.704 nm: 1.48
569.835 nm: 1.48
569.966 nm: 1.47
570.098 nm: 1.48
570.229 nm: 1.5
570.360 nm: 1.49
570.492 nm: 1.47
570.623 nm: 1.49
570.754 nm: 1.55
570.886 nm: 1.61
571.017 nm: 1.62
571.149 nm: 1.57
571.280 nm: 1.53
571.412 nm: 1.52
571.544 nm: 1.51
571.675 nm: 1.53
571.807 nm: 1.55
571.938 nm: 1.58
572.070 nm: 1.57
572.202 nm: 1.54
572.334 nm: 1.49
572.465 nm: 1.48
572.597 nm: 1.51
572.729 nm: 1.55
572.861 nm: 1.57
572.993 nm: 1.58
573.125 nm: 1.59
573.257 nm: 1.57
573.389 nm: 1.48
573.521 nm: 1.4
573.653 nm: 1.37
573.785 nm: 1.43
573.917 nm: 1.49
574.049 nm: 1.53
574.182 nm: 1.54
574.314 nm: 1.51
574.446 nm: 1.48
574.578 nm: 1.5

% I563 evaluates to 0.06 mag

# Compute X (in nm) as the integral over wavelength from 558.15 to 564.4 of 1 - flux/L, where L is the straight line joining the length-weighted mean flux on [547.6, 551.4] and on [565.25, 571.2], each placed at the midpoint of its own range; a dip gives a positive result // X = 0.164 nm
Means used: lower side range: 1.51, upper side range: 1.5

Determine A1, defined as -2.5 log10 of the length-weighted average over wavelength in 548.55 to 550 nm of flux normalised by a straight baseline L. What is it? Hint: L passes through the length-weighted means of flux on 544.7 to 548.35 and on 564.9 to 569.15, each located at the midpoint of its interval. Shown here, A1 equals 0.02 mag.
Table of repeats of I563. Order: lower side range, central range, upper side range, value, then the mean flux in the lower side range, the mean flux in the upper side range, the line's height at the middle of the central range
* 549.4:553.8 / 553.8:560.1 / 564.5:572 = 0.01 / 1.52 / 1.51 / 1.52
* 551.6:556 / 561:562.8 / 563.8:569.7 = 0.05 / 1.48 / 1.49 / 1.49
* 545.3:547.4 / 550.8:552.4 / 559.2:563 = -0.06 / 1.49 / 1.46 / 1.48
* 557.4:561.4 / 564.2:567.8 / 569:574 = -0.02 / 1.52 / 1.51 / 1.51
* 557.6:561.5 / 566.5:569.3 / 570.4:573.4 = 0.04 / 1.51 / 1.54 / 1.53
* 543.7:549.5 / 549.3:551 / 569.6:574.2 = -0.03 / 1.46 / 1.52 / 1.47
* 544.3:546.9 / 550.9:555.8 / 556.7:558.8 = 0.00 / 1.49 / 1.52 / 1.51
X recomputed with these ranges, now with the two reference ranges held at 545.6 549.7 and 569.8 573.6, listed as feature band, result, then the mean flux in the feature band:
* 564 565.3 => 0.01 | 1.5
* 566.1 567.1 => 0.02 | 1.48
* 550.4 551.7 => -0.16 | 1.64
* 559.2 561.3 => -0.04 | 1.52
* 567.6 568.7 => 0.04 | 1.46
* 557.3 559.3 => -0.02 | 1.5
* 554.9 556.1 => 0.01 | 1.46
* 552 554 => -0.02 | 1.48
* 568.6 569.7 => 0.07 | 1.43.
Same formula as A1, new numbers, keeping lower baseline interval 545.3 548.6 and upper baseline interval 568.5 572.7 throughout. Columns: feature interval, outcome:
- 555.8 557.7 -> -0.03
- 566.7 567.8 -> -0.04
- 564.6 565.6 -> -0.05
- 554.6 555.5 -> 0.04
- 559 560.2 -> -0.03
